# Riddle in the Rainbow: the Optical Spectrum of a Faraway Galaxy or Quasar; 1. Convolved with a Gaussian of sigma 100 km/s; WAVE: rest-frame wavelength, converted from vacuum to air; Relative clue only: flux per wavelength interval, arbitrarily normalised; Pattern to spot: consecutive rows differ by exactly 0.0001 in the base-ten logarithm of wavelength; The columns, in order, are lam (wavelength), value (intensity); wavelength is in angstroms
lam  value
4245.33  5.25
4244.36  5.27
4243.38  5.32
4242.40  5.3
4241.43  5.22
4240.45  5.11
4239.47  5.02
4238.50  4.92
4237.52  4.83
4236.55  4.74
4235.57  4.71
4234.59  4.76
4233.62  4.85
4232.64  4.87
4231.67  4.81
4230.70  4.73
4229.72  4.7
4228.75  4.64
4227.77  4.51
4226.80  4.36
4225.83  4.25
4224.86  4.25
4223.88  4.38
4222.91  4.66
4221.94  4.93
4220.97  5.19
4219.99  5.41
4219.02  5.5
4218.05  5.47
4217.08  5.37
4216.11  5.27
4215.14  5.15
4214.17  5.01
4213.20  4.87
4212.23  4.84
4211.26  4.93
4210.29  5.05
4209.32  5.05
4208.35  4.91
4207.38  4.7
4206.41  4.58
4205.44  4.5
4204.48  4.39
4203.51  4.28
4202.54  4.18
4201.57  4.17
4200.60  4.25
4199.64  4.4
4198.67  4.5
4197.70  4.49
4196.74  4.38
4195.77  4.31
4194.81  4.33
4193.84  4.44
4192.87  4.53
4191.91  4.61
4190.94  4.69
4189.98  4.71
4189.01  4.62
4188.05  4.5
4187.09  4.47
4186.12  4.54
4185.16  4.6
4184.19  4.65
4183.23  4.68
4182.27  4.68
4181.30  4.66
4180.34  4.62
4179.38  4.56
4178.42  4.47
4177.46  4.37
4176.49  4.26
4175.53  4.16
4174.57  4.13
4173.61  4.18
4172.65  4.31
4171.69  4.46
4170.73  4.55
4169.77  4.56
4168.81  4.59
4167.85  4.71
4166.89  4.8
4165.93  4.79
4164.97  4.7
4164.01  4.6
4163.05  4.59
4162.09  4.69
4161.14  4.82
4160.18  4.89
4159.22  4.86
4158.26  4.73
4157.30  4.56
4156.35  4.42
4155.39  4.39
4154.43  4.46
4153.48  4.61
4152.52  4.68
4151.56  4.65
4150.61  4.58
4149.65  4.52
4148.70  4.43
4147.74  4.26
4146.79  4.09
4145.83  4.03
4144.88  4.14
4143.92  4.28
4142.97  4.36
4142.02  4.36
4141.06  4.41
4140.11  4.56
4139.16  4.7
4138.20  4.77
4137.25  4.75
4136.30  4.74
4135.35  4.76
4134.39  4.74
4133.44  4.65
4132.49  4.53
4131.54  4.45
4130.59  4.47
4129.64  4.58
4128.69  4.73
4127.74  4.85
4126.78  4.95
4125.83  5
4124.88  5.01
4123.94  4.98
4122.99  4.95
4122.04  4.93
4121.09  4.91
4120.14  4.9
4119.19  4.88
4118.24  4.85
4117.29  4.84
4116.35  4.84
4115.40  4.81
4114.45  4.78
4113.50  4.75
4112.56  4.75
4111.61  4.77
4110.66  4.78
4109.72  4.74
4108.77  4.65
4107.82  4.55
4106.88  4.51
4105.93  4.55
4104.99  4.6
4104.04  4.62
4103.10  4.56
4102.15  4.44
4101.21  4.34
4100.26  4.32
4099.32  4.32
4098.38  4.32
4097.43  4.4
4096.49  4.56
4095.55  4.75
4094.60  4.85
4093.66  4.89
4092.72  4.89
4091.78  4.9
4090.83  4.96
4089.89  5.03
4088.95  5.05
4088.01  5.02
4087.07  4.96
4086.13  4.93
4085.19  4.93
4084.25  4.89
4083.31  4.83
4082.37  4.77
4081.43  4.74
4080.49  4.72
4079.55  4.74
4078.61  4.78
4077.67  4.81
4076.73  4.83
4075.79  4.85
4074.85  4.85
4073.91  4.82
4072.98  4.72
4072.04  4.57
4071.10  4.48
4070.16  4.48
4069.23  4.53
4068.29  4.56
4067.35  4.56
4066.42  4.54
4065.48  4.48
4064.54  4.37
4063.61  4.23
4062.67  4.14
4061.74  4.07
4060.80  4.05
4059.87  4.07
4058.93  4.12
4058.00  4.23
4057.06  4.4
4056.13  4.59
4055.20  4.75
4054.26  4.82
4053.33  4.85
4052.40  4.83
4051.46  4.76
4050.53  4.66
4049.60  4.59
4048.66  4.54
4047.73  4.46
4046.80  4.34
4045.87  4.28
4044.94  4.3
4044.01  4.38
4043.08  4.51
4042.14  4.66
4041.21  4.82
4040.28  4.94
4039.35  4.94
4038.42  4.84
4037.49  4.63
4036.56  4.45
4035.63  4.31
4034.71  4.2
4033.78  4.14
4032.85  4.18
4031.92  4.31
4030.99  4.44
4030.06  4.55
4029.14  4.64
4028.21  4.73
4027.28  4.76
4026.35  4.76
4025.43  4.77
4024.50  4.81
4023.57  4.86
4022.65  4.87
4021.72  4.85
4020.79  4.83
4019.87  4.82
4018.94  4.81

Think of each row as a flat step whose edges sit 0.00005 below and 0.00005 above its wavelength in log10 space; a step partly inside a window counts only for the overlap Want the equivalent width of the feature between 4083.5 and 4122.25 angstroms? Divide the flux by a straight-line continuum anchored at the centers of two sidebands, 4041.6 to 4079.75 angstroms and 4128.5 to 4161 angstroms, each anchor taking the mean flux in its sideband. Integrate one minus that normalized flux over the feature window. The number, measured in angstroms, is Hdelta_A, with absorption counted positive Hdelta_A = -1.8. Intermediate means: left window 4.53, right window 4.53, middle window 4.74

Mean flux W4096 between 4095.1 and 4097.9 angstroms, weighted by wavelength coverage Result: 4.58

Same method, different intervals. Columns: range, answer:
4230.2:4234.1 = 4.81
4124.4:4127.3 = 4.99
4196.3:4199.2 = 4.46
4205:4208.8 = 4.67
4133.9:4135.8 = 4.73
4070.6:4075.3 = 4.68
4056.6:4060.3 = 4.2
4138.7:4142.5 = 4.51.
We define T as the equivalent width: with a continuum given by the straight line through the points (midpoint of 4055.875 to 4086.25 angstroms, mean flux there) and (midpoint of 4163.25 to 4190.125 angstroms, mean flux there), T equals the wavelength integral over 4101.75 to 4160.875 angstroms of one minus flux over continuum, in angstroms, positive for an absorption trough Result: -1.3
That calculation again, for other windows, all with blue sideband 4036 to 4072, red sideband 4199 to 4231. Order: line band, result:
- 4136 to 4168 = 0.7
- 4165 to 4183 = 0.7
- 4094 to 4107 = 0.2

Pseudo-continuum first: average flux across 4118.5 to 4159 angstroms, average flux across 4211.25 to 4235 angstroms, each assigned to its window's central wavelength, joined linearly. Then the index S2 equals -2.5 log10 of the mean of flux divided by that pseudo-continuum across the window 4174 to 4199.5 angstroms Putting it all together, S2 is 0.06 mag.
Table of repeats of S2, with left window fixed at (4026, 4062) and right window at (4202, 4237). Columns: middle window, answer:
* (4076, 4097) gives -0.063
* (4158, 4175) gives 0.024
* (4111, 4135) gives -0.035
